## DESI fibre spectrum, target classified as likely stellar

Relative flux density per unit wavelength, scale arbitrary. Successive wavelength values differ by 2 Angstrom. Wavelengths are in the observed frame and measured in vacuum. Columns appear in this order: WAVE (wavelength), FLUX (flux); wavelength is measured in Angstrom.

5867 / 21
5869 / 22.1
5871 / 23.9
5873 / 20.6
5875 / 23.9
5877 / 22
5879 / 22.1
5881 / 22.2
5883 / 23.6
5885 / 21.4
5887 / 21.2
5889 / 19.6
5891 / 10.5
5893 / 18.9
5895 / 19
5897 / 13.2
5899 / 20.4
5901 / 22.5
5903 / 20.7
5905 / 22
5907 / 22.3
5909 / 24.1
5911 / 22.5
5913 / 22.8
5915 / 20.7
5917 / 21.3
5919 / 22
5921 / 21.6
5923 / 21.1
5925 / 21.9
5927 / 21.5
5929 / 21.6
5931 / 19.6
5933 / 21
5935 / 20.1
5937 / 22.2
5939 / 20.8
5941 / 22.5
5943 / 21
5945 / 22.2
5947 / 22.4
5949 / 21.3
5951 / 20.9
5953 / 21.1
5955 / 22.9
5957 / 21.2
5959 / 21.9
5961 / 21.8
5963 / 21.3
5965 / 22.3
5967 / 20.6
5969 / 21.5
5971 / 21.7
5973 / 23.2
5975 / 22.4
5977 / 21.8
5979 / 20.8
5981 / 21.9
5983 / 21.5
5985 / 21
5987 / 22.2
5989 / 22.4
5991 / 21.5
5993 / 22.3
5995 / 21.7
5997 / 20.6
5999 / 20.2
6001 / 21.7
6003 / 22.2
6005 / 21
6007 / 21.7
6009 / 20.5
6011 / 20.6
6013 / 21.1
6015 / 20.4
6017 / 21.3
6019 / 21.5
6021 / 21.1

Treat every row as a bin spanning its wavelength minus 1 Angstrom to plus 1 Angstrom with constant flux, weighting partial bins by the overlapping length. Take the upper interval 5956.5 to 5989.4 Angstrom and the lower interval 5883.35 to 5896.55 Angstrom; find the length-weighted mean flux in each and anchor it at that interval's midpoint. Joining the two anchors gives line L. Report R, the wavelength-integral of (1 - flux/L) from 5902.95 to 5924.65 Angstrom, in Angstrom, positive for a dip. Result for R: -2.88 Angstrom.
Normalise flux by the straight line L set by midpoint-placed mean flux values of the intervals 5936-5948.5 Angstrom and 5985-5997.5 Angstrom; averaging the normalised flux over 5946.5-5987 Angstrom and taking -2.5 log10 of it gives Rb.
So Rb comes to 0.01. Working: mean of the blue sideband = 21.8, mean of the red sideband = 21.8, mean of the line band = 21.7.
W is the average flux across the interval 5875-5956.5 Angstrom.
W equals 21.1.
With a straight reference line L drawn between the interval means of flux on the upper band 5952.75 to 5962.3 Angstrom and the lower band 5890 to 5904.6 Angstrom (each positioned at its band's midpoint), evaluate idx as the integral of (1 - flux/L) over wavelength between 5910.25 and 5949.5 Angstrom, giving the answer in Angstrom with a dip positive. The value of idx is -2.8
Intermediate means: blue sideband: 18.1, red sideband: 21.8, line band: 21.5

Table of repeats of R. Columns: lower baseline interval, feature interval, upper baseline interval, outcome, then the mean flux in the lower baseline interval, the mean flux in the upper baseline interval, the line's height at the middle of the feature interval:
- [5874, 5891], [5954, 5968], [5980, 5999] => -0.1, 21.3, 21.6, 21.5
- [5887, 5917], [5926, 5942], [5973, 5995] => -0.3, 20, 21.8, 20.7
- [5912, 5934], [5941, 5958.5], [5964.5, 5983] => -0.1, 21.4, 21.8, 21.6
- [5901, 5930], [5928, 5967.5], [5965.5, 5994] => 0.7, 21.9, 21.8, 21.8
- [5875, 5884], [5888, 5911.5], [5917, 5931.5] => 2.6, 22.6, 21.4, 22.1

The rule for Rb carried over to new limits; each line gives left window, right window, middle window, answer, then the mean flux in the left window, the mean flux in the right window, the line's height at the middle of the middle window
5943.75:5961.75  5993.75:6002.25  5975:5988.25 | -0.01 mag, 21.7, 21.1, 21.3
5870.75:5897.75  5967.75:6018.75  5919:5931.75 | -0.04 mag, 20.1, 21.5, 20.6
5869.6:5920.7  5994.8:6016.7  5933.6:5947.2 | -0.03 mag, 21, 21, 21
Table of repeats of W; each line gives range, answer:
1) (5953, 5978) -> 21.9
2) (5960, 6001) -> 21.6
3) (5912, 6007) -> 21.6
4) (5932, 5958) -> 21.5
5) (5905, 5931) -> 21.9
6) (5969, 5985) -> 21.8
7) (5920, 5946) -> 21.3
